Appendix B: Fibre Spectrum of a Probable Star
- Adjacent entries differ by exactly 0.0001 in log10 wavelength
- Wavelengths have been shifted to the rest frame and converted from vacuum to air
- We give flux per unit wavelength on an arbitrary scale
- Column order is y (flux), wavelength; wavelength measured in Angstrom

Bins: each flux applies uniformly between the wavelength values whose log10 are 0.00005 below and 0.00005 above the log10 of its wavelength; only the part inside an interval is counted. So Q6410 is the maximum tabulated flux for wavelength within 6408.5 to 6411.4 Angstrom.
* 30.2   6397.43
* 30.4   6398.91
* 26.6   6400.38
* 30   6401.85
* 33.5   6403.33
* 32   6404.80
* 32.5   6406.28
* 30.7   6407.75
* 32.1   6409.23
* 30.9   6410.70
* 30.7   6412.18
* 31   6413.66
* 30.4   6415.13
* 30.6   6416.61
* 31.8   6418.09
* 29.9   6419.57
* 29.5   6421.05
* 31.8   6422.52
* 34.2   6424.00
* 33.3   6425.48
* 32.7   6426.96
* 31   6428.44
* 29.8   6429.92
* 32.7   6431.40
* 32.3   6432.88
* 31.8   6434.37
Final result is 32.1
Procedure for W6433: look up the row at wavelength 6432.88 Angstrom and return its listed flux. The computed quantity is 32.3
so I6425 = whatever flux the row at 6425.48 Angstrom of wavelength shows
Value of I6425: 33.3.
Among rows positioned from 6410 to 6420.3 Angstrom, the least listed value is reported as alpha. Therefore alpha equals 29.9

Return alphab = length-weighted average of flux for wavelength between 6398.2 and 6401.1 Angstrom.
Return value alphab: 28.5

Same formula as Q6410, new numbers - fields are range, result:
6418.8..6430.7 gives 34.2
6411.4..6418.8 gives 31.8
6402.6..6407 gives 33.5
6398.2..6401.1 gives 30.4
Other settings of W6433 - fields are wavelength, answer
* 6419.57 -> 29.9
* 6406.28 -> 32.5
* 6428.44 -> 31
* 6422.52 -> 31.8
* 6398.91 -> 30.4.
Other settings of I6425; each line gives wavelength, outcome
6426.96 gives 32.7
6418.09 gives 31.8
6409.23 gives 32.1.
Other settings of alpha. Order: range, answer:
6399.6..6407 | 26.6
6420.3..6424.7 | 29.5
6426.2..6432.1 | 29.8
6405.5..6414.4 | 30.7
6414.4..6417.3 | 30.4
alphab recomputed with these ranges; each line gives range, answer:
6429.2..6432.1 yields 31.2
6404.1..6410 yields 31.8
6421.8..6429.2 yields 32.6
